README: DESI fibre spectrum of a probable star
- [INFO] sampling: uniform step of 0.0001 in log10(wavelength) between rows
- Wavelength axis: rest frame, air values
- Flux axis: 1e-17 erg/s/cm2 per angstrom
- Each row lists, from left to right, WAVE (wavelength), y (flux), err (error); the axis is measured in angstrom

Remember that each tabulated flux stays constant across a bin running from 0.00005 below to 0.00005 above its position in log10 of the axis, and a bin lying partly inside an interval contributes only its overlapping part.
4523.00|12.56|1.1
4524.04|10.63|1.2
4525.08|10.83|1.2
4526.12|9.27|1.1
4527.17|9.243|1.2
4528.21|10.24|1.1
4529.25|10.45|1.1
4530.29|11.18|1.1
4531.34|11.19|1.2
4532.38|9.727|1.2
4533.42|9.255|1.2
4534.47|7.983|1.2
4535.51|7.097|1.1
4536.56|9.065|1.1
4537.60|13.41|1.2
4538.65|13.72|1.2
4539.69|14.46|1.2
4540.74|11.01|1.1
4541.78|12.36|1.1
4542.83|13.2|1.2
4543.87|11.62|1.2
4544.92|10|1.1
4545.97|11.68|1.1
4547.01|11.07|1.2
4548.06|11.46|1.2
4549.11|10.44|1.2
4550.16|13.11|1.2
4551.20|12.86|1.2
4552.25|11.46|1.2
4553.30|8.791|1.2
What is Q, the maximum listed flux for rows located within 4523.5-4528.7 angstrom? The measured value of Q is 10.83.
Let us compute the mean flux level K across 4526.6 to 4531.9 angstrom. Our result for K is 10.4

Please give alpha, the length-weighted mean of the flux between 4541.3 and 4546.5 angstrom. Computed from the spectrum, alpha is 11.8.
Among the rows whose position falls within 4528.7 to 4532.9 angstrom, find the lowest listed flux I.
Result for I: 9.727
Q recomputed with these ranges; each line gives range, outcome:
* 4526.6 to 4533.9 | 11.19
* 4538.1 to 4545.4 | 14.46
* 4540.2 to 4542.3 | 12.36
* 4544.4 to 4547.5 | 11.68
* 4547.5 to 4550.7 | 13.11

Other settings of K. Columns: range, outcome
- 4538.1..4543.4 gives 12.9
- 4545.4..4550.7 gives 11.6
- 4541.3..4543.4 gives 12.8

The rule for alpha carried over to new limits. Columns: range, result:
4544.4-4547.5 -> 10.9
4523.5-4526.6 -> 10.3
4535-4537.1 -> 8.14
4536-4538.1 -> 11.1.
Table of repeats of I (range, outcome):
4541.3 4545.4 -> 10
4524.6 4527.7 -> 9.243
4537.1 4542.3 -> 11.01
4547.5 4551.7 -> 10.44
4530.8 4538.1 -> 7.097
